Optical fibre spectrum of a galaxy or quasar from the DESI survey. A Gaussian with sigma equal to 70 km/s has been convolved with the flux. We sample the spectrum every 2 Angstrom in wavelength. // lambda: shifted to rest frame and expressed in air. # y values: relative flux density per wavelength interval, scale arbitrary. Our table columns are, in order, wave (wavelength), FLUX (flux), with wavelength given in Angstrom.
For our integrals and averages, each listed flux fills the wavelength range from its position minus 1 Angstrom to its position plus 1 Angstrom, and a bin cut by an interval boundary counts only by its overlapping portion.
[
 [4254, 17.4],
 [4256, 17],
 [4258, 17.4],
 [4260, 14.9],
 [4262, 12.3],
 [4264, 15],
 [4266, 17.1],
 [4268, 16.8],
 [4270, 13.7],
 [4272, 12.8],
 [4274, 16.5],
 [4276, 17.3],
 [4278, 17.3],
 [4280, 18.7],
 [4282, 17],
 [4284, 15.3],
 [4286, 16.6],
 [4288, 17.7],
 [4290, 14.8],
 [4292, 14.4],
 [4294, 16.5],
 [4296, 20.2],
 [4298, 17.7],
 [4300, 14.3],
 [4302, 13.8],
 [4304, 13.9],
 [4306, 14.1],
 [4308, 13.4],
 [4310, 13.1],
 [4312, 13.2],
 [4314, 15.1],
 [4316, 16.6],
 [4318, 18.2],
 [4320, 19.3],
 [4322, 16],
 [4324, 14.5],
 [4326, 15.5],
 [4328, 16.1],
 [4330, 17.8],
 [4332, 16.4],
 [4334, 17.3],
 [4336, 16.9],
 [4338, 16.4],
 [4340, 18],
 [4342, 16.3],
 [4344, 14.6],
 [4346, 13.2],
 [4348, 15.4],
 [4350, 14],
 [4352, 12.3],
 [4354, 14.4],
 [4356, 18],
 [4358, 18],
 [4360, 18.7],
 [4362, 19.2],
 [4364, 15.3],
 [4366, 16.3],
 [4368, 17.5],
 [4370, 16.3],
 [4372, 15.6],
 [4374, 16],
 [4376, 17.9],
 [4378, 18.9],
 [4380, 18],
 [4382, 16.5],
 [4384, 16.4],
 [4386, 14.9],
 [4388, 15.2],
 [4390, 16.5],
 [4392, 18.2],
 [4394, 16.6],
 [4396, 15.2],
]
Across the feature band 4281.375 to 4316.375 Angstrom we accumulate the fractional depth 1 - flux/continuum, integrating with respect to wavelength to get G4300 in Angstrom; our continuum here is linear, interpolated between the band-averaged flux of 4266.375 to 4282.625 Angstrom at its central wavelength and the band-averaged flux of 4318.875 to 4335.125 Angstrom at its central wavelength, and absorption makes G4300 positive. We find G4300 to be 2.2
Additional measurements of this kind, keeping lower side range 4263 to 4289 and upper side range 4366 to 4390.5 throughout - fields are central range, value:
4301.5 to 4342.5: 1.6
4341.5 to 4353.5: 1.7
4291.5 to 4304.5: 0.3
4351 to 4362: 0.0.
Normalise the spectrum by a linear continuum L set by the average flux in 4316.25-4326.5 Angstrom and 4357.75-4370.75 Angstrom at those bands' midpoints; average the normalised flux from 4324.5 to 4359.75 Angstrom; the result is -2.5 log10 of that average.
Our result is 0.07 mag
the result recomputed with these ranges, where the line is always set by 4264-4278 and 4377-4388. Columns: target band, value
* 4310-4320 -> 0.021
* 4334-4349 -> 0.032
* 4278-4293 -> -0.035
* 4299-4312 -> 0.172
